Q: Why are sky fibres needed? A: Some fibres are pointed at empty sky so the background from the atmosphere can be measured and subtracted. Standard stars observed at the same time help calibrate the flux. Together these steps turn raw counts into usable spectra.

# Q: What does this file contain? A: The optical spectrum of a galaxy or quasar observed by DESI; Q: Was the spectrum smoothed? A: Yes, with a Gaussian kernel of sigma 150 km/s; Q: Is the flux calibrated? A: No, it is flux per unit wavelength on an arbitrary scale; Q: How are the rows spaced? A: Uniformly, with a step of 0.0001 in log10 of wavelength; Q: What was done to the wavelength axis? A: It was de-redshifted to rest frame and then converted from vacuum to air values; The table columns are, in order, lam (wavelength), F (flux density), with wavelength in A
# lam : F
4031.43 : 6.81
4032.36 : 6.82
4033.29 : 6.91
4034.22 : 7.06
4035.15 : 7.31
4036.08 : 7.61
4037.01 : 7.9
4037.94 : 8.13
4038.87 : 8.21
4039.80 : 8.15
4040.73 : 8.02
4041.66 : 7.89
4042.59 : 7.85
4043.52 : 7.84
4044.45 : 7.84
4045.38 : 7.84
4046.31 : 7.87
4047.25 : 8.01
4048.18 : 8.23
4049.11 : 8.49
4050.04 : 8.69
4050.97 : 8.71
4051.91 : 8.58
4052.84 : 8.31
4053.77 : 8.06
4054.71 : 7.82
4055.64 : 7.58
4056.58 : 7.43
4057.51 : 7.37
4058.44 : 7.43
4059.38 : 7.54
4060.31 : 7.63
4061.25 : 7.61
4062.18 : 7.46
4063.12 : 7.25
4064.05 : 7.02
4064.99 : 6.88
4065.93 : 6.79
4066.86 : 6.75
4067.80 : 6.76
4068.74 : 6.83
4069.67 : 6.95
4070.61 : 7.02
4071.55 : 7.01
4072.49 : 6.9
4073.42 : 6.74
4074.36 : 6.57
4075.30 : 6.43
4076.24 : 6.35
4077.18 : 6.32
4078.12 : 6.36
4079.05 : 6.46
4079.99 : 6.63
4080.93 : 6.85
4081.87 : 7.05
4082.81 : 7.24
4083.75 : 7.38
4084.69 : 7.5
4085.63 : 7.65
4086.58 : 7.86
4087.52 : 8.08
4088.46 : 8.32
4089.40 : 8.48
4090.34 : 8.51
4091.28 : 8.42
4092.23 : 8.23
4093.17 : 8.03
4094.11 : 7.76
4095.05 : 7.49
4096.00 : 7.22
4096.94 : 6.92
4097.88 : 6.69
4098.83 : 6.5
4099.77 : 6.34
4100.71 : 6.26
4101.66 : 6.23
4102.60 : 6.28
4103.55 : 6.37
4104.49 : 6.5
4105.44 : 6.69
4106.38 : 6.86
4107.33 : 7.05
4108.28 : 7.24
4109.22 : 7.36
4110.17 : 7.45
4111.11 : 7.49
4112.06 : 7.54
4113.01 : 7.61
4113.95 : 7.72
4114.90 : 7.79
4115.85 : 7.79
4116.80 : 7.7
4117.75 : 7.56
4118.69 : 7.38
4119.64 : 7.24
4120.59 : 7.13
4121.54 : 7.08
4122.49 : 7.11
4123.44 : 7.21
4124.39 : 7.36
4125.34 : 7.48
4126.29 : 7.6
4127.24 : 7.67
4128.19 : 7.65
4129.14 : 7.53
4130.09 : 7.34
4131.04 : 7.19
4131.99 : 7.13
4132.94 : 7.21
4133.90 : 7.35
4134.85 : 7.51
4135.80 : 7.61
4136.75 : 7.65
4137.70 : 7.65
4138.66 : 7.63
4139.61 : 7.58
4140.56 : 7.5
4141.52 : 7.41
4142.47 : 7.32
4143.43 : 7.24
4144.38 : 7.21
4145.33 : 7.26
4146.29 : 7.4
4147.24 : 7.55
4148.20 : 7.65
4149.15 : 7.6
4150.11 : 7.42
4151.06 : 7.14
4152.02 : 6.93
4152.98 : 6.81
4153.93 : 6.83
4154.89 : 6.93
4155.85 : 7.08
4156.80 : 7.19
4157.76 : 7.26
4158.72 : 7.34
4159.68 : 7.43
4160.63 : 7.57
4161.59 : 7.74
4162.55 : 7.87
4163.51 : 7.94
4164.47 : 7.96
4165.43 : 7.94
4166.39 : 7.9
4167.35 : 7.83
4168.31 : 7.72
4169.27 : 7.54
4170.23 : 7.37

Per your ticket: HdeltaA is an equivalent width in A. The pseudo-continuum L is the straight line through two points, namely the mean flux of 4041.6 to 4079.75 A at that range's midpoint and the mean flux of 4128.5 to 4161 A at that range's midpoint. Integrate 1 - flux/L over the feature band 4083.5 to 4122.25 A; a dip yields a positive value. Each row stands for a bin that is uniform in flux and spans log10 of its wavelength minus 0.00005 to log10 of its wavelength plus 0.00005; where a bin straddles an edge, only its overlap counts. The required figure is 0.0 A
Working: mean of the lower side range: 7.39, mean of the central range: 7.36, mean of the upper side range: 7.34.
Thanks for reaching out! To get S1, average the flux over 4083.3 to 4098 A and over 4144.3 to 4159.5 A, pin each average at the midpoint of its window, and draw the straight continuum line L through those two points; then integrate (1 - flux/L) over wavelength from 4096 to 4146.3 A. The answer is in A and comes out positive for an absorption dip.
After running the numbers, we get 1.85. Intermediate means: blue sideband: 7.81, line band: 7.24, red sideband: 7.23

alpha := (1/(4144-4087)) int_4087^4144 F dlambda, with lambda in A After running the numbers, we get 7.37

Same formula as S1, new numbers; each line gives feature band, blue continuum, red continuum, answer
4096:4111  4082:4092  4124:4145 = 1.94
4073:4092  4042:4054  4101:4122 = 0.87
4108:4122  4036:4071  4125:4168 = 0.10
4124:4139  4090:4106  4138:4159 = -0.54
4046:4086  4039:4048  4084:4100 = 2.59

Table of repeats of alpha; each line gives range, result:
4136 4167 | 7.44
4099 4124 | 7.11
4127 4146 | 7.43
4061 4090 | 7.08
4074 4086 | 6.83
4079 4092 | 7.65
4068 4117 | 7.17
